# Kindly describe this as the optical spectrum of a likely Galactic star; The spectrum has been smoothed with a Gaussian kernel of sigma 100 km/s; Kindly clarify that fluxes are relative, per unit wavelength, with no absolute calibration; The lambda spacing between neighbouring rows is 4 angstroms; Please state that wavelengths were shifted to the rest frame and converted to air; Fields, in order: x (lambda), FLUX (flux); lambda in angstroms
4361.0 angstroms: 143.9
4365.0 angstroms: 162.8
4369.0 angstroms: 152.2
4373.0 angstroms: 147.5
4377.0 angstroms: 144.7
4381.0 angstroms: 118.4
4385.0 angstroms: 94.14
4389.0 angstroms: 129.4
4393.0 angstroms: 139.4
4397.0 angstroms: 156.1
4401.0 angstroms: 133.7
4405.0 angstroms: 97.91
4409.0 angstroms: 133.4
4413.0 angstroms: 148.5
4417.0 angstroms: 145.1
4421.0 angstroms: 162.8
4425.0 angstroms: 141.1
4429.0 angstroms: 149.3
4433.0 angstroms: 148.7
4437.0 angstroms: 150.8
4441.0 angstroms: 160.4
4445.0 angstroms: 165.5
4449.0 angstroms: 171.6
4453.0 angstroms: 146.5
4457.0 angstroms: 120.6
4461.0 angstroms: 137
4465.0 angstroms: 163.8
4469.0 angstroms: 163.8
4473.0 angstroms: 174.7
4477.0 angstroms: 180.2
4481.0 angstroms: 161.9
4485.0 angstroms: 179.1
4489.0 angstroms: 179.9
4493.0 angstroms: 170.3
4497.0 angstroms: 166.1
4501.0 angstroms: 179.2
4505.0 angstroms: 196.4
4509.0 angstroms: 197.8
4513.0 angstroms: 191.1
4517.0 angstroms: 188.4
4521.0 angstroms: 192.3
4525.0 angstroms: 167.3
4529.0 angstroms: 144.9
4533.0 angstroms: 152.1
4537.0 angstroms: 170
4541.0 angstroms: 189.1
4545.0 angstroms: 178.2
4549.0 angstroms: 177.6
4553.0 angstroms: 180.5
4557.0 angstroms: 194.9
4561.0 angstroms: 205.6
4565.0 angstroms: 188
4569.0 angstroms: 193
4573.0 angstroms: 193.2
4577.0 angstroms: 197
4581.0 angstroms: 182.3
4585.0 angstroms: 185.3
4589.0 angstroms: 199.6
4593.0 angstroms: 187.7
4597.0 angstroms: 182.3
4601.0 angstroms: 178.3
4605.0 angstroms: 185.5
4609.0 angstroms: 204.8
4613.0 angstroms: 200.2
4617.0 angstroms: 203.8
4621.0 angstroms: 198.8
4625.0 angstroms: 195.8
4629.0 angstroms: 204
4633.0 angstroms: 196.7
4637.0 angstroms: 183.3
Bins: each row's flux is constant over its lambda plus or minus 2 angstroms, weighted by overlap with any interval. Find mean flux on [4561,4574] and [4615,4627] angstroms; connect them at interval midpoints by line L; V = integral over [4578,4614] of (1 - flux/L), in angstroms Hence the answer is 1.3 angstroms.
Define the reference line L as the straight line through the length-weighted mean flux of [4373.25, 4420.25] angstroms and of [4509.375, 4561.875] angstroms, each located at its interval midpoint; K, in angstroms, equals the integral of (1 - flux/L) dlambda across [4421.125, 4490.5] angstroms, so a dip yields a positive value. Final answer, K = -2.7 angstroms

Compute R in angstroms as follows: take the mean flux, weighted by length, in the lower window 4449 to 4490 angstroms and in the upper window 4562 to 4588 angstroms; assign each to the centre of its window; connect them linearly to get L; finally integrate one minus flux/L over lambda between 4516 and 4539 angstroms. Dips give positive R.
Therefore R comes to 1.14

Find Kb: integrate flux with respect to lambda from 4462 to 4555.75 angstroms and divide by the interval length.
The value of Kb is 176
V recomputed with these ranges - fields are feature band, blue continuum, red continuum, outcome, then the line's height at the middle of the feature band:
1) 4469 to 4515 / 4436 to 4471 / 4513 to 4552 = -4.3 angstroms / 164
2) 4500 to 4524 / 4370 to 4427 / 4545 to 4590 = -2.6 angstroms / 172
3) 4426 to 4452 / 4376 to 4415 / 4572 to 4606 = -2.6 angstroms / 142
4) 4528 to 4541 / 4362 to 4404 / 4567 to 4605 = 1.0 angstroms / 175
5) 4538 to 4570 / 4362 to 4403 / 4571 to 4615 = -1.2 angstroms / 181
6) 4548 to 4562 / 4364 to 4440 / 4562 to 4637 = -0.6 angstroms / 181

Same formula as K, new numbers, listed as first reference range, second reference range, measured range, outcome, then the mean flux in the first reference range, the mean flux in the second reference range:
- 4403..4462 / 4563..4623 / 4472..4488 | -1.52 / 145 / 192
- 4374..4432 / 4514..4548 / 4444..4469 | 0.02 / 136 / 173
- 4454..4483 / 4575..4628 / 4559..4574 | -0.97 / 157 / 193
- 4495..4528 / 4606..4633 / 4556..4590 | 0.02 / 184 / 200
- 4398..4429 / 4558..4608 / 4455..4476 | 0.21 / 139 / 190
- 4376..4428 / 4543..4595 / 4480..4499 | -1.03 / 134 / 189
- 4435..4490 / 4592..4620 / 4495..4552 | -1.29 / 161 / 192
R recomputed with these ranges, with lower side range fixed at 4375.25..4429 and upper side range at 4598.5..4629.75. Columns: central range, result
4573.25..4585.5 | -0.23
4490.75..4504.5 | -1.05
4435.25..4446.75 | -1.02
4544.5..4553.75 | -0.08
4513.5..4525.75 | -1.21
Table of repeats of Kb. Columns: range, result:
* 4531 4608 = 186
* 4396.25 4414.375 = 132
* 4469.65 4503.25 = 174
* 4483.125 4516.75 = 183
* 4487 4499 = 172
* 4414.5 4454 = 154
